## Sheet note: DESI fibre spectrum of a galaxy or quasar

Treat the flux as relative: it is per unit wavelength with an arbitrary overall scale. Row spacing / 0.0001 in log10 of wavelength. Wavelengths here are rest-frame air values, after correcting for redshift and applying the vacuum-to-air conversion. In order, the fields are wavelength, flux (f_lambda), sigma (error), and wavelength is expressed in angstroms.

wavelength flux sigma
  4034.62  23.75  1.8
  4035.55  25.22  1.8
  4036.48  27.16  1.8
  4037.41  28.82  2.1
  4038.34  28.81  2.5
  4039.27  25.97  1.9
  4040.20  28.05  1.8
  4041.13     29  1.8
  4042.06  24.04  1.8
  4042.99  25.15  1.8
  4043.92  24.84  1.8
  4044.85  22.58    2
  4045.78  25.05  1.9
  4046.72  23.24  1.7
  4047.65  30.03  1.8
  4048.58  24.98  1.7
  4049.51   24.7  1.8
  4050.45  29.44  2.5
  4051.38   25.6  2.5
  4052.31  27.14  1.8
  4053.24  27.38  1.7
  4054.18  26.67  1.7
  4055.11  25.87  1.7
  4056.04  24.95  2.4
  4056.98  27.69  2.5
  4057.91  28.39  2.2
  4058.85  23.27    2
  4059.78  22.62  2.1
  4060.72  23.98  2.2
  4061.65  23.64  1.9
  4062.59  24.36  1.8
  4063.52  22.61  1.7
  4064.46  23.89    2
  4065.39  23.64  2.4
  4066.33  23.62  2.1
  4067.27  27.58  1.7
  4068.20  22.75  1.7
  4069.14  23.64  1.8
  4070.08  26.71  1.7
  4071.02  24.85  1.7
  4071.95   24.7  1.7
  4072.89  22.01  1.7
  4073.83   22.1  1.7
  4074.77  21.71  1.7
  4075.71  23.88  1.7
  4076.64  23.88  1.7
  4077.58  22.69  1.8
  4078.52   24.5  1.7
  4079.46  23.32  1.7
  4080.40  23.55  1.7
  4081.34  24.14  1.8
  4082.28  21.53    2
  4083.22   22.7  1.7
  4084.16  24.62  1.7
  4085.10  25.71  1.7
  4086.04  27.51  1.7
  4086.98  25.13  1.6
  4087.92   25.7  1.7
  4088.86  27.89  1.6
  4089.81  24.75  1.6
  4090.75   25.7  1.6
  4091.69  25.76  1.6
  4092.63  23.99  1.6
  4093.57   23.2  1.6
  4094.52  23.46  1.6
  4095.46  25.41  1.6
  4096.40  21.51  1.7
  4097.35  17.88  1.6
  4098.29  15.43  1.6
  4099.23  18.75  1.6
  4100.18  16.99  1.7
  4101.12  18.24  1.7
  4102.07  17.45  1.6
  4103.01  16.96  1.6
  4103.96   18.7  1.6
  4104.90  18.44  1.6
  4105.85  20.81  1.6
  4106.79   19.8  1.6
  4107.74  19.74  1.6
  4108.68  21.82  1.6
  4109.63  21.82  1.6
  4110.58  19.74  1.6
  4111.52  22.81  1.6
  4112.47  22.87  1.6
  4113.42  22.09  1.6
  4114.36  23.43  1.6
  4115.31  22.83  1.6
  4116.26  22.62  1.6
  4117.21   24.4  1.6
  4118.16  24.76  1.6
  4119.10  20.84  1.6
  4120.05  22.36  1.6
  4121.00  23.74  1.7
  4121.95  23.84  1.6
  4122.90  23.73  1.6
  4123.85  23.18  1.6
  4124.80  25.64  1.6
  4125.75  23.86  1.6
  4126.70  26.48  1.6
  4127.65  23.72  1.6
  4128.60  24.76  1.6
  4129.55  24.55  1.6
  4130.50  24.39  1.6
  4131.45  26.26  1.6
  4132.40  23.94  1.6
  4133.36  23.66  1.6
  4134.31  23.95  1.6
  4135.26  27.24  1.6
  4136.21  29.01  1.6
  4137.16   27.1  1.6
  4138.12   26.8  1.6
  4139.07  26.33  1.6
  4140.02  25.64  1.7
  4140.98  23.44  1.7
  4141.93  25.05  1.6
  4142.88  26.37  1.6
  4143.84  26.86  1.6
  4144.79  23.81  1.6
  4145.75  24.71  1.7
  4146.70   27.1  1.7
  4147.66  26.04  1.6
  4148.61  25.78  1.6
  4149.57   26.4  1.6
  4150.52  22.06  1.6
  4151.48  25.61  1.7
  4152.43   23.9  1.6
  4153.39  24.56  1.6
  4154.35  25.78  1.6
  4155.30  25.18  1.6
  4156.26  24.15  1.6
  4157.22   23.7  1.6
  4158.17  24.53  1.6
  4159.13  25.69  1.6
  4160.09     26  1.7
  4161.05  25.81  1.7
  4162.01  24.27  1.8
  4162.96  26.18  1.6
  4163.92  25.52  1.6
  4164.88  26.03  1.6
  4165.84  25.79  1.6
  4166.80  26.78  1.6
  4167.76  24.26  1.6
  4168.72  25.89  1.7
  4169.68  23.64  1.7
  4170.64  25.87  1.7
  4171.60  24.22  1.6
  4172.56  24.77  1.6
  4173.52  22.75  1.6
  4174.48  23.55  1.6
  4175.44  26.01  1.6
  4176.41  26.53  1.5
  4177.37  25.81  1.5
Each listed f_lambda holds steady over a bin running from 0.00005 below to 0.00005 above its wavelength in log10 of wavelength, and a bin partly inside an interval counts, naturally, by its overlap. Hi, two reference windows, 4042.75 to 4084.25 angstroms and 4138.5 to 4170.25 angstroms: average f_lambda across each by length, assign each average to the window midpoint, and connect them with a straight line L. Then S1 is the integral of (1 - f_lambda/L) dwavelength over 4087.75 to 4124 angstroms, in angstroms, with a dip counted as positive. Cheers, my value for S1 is 4.4 angstroms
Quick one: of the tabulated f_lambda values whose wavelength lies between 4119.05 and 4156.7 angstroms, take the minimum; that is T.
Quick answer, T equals 20.84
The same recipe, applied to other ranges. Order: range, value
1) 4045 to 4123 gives 15.43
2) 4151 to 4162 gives 23.7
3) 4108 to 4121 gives 19.74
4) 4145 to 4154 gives 22.06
